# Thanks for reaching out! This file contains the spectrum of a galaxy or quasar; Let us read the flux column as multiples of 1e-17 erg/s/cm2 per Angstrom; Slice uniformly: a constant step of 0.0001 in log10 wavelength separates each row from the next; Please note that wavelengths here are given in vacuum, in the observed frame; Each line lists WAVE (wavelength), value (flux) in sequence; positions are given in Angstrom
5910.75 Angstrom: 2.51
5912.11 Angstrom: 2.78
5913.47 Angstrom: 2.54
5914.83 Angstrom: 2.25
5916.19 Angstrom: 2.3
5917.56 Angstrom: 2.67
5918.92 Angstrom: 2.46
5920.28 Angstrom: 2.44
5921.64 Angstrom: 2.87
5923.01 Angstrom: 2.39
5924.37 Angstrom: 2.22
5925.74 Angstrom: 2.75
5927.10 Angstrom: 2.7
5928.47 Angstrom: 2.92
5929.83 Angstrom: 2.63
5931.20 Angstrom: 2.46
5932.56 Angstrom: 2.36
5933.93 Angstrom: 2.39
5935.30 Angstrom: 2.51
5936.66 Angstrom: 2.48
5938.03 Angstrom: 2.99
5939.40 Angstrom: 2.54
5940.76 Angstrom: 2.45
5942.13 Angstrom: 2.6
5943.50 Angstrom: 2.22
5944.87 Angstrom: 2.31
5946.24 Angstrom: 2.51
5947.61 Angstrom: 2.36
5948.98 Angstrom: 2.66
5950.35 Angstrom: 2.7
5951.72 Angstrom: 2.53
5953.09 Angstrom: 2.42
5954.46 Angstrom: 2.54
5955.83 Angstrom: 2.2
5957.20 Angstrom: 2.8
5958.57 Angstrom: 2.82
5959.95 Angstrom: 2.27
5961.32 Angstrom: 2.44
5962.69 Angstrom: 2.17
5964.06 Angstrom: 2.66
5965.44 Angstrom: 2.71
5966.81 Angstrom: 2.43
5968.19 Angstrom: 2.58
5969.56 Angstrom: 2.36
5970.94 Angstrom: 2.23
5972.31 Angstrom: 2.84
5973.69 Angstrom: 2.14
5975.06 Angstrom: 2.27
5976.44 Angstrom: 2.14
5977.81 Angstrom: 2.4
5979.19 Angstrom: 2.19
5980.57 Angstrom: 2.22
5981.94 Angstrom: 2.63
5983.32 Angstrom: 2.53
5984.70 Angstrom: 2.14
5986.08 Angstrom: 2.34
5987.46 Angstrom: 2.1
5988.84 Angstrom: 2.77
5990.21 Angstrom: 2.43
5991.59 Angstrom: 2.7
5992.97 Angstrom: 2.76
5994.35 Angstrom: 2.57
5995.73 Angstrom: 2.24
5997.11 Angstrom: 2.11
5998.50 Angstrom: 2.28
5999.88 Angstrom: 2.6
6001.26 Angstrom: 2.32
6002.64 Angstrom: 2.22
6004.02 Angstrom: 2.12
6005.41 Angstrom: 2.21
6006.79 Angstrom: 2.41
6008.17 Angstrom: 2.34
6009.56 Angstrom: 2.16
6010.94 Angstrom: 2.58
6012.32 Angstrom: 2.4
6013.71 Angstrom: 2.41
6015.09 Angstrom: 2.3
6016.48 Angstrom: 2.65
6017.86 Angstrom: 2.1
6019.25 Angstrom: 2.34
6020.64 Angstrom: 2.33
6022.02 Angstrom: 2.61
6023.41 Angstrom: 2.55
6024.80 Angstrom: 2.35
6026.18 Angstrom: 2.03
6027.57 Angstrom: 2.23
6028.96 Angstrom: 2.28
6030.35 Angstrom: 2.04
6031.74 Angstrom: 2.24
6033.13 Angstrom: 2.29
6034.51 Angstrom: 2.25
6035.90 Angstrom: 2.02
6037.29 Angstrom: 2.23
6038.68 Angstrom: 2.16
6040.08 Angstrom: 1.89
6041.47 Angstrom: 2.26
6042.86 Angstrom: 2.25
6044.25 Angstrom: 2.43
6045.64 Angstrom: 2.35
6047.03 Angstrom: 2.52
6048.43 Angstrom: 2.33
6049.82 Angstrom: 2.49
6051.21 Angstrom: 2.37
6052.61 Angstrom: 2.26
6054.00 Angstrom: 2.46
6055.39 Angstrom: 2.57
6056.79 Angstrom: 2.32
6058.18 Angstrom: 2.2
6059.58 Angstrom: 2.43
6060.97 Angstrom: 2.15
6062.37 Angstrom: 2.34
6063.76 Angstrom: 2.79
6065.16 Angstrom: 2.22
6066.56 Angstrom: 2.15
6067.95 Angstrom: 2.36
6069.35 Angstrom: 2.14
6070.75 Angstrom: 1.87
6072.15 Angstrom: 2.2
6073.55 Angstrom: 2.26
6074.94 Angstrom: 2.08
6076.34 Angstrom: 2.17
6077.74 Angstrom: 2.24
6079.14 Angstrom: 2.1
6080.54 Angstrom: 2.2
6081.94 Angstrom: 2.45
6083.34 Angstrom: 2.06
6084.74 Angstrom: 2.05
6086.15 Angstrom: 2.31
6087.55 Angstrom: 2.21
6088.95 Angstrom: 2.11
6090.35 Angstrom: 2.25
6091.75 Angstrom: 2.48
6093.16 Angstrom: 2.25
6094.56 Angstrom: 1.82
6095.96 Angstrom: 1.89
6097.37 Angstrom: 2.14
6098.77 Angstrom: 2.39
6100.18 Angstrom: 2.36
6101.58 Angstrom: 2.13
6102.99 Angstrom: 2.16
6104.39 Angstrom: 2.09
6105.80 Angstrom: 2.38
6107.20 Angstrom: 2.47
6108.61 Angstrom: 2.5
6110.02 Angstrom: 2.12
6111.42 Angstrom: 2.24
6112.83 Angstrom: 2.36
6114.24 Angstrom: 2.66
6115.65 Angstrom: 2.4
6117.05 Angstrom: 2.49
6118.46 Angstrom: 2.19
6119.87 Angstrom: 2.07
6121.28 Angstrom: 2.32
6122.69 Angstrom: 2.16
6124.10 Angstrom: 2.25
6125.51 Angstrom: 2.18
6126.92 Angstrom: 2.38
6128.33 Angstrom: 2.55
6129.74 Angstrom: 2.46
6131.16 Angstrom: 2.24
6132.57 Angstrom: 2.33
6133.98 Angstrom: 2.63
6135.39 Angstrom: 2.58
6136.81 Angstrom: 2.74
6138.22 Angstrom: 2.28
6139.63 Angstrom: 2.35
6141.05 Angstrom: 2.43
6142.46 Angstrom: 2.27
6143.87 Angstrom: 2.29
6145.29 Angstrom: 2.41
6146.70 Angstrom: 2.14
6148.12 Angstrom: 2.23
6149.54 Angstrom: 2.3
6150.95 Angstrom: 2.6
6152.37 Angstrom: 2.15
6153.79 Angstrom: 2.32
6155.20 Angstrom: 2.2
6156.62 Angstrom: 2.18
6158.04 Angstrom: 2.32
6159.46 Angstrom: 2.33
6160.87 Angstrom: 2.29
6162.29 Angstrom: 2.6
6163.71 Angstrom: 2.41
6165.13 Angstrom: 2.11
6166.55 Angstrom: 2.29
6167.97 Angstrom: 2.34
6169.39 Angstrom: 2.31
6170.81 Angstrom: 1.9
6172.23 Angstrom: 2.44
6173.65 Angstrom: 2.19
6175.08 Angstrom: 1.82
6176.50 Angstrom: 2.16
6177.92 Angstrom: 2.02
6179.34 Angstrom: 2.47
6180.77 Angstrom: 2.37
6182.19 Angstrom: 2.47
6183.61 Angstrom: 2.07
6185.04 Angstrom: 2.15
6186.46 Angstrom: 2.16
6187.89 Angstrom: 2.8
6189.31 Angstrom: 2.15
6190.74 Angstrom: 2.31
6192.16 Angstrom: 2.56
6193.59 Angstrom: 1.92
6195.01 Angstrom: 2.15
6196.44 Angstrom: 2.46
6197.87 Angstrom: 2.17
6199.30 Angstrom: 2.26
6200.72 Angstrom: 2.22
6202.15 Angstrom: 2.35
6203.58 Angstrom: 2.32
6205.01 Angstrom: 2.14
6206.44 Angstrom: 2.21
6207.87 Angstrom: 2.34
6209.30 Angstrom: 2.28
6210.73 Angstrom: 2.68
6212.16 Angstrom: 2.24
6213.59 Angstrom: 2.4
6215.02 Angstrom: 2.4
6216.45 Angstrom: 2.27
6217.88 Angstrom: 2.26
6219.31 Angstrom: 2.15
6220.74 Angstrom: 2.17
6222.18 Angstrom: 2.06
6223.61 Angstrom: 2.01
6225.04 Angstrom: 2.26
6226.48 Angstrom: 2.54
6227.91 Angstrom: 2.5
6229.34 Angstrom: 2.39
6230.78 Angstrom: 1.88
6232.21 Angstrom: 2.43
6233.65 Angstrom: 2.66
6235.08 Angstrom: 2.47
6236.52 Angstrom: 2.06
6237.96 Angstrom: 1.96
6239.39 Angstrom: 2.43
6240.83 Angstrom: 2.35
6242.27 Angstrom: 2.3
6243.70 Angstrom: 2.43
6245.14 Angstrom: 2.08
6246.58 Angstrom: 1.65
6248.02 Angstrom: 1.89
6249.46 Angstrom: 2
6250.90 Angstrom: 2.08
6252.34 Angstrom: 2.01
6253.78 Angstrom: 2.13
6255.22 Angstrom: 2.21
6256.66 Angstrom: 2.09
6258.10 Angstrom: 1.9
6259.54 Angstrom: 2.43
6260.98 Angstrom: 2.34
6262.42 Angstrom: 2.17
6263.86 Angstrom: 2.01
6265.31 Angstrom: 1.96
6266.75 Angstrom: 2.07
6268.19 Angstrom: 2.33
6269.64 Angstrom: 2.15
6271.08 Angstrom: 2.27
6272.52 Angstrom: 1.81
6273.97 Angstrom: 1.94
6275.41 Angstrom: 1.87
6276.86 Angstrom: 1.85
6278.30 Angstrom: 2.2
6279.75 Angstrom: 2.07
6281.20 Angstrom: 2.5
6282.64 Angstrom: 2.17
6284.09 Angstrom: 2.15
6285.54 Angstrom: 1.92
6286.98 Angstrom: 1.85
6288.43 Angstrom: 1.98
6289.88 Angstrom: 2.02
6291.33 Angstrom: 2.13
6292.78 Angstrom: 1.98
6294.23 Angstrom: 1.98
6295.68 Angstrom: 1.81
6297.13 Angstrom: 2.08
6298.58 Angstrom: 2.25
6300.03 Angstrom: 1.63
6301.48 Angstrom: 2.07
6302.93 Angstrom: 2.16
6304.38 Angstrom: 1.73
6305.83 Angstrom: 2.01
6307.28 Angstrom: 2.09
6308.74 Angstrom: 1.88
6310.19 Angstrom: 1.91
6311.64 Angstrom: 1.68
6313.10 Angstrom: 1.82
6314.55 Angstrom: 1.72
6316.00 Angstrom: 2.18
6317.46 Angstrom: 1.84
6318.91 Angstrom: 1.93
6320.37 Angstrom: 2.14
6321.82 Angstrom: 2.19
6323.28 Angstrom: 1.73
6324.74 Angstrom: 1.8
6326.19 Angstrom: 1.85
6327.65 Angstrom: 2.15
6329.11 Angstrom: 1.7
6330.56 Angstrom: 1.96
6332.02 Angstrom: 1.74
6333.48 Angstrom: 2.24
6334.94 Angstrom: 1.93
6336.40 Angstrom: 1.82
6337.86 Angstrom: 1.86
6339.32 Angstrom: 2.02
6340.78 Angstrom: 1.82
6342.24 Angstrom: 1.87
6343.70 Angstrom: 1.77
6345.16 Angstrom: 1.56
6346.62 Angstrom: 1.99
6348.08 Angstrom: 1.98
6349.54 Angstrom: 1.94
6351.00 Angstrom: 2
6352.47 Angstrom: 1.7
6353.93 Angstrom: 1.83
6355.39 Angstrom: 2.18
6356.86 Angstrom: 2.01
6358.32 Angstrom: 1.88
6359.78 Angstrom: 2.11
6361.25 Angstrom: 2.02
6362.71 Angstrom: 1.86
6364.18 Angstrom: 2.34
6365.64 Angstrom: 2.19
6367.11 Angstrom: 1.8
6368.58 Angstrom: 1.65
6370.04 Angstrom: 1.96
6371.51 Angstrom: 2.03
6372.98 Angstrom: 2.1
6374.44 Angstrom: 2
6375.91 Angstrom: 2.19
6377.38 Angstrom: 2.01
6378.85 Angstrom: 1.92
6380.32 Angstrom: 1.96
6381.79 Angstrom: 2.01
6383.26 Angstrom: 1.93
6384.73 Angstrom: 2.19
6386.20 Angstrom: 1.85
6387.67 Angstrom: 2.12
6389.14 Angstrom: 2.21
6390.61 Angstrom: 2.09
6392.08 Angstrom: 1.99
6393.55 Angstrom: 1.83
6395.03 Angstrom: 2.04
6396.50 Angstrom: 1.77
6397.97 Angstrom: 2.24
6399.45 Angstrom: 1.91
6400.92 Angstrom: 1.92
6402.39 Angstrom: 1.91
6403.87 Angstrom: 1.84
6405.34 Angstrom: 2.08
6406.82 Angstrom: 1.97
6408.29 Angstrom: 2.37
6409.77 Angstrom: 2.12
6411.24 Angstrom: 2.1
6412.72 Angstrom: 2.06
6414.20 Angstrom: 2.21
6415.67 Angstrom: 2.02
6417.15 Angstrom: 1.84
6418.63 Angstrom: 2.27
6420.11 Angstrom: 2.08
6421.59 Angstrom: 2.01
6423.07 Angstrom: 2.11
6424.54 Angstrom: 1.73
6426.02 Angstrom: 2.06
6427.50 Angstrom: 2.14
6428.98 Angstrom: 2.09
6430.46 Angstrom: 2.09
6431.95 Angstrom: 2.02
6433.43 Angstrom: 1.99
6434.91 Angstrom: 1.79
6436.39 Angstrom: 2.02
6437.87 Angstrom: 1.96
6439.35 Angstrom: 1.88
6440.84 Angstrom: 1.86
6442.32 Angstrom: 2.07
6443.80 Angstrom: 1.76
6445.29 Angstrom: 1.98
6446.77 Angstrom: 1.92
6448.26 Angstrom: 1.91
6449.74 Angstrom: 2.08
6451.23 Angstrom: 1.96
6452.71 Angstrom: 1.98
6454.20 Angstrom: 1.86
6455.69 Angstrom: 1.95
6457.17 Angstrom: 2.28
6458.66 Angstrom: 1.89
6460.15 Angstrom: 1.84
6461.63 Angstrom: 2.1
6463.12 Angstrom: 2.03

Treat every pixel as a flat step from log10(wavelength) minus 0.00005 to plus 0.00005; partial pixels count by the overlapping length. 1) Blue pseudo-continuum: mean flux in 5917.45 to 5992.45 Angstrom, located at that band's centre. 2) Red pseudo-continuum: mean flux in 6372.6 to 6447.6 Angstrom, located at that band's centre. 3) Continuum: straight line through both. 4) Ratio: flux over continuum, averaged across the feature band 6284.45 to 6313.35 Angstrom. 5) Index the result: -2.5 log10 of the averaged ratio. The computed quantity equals 0.09 mag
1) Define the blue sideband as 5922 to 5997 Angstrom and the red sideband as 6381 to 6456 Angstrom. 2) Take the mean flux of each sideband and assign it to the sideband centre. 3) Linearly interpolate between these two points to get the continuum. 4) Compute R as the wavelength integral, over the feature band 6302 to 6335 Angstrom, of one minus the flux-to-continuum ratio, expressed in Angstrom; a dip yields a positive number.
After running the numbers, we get 2.8 Angstrom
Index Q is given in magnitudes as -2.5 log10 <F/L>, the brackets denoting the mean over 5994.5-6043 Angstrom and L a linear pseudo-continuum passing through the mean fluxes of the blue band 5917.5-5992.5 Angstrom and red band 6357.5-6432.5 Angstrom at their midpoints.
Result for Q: 0.06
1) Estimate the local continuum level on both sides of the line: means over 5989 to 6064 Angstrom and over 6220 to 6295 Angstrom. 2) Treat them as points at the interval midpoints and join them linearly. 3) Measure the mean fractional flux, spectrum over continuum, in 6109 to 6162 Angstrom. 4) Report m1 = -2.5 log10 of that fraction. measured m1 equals -0.05 mag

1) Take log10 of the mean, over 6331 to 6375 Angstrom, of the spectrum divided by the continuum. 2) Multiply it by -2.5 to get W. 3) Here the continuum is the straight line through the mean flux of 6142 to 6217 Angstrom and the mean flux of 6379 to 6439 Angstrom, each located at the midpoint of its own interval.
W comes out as 0.08 mag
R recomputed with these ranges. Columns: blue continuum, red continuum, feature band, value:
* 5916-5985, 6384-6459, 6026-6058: 1.6 Angstrom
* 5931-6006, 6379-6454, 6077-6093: 0.7 Angstrom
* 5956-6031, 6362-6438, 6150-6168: -0.7 Angstrom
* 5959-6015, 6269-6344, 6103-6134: -1.6 Angstrom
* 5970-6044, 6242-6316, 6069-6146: -2.1 Angstrom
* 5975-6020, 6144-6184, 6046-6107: 1.7 Angstrom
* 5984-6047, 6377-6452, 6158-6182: -0.7 Angstrom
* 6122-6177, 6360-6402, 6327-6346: 1.7 Angstrom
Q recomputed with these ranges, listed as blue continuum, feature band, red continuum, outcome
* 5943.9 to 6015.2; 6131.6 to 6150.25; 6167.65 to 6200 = -0.047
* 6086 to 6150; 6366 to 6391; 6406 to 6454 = 0.031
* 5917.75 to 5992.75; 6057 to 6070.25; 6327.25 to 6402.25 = 0.020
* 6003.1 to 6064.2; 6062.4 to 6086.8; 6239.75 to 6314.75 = 0.026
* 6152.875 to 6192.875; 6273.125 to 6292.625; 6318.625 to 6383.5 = 0.015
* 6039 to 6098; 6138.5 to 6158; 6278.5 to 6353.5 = -0.072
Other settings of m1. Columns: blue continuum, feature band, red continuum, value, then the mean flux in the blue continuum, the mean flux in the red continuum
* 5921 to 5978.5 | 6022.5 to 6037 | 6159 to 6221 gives 0.09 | 2.5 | 2.28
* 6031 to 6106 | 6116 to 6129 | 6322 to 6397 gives -0.05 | 2.24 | 1.95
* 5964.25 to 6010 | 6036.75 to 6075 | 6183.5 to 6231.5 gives 0.03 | 2.38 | 2.27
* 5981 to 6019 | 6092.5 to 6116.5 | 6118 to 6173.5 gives 0.04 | 2.38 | 2.32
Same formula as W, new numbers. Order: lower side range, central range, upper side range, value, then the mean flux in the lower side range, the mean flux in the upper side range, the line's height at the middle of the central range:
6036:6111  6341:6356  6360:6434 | 0.10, 2.25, 2.03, 2.06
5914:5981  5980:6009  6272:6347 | 0.01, 2.48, 1.95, 2.41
